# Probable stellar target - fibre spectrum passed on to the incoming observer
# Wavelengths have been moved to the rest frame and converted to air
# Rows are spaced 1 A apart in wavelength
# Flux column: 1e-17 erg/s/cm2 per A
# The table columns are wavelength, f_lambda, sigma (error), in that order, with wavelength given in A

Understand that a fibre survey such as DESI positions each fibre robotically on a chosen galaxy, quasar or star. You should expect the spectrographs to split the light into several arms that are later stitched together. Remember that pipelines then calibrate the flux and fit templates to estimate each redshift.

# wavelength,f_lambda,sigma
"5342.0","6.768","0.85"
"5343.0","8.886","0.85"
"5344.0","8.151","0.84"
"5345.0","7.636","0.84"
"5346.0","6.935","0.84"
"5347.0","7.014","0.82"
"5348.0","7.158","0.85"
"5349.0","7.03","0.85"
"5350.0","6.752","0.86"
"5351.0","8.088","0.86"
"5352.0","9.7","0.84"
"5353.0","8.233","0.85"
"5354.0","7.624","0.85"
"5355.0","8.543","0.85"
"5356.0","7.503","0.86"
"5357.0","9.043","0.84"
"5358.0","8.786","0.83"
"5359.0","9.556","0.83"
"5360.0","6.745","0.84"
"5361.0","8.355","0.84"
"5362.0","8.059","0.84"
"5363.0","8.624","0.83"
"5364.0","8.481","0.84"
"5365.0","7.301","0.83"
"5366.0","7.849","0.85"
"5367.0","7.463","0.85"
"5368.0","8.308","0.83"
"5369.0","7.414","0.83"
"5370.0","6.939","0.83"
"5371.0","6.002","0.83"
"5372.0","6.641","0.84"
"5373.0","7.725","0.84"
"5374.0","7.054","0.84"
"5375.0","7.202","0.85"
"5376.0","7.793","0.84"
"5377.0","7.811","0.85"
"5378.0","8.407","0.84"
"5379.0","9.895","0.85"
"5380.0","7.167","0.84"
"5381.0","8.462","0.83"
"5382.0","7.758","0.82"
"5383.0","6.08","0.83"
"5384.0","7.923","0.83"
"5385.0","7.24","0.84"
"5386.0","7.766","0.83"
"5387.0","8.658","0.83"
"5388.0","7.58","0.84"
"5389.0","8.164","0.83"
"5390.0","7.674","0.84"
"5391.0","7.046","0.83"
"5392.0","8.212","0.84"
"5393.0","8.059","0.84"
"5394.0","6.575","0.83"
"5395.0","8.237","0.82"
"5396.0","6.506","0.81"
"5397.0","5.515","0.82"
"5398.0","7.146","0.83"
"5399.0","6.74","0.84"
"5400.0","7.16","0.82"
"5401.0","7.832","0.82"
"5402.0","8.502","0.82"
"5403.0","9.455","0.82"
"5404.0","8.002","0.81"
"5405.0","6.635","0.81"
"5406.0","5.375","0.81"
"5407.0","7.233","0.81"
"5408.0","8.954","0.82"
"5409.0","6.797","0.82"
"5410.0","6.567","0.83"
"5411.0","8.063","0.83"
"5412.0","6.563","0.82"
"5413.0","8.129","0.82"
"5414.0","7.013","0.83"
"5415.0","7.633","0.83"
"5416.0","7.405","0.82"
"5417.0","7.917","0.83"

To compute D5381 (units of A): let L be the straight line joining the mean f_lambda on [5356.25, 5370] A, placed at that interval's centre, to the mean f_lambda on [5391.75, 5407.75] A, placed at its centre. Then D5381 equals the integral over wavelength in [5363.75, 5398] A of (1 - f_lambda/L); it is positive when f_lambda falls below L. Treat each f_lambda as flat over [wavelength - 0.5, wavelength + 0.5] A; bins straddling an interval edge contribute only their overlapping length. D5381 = 0.80 A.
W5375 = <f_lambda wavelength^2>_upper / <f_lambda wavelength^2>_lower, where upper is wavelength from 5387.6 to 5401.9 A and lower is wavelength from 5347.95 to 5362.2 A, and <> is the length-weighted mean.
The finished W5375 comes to 0.92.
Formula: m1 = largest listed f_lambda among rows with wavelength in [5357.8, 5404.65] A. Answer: 9.895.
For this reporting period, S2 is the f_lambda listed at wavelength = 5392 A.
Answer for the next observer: 8.212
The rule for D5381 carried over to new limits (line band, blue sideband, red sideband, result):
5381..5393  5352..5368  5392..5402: -0.4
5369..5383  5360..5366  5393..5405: 0.5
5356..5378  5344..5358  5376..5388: 0.3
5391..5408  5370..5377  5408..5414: -0.2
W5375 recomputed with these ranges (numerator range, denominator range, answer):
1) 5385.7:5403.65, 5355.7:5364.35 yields 0.92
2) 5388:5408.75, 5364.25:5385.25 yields 0.99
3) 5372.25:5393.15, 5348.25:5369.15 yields 0.97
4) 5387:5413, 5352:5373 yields 0.95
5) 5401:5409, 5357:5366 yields 0.95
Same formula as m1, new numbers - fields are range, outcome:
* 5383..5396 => 8.658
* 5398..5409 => 9.455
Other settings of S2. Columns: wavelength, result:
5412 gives 6.563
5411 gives 8.063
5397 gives 5.515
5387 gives 8.658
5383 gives 6.08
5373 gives 7.725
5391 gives 7.046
